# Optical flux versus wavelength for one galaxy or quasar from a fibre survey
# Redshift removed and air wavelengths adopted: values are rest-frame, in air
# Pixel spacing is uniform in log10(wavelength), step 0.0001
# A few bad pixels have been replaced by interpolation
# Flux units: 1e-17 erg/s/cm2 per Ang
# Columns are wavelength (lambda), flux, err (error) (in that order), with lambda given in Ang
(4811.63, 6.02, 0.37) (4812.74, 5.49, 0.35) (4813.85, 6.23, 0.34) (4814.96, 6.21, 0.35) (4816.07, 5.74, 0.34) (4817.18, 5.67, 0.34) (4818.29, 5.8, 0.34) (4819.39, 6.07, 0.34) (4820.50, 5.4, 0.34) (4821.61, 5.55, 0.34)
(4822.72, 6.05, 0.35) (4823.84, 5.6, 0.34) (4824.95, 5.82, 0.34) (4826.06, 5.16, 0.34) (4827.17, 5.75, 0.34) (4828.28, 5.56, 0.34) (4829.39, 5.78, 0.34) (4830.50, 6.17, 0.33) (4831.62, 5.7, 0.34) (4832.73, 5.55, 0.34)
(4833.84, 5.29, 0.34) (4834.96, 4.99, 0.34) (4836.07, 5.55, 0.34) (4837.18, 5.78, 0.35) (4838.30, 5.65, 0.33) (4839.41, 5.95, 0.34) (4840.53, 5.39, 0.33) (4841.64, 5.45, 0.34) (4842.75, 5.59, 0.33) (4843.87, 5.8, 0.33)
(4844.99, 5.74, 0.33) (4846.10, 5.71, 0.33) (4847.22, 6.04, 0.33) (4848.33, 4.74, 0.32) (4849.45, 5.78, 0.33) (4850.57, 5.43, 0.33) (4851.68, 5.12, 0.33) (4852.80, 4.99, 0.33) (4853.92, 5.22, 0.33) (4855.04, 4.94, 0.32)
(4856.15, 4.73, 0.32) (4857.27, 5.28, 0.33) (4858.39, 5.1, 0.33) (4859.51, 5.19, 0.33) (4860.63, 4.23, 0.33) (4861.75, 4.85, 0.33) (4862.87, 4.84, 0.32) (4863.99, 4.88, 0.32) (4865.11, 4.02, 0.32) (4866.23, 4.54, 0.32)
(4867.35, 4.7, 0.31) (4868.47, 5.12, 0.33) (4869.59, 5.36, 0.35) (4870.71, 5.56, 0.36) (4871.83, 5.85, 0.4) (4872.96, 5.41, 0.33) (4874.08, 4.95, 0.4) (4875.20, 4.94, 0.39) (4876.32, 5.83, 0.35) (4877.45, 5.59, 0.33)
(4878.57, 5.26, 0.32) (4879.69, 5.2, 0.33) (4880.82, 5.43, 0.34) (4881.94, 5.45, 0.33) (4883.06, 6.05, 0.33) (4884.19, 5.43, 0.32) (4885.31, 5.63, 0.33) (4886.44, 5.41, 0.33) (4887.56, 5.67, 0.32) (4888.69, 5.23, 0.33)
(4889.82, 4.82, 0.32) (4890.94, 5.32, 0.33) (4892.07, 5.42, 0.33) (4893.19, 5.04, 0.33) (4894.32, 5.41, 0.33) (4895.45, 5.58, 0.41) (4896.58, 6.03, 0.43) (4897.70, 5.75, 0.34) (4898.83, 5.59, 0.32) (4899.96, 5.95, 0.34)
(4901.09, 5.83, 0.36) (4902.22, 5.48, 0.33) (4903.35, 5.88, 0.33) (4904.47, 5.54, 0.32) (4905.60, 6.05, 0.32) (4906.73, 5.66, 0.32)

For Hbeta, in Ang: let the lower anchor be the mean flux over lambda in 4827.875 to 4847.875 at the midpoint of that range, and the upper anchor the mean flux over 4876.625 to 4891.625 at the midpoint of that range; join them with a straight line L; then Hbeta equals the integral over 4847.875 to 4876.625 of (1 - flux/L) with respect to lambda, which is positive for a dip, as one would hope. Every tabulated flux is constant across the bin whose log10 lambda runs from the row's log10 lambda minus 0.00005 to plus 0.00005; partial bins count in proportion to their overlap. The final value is 2.5 Ang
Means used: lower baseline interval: 5.65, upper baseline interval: 5.43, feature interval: 5.06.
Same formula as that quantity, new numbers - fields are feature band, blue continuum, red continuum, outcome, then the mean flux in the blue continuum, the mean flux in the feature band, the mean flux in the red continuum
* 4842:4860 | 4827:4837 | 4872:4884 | 0.61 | 5.6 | 5.34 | 5.42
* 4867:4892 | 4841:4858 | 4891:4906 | 0.71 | 5.37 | 5.38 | 5.64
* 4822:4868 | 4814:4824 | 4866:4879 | 1.86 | 5.81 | 5.33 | 5.28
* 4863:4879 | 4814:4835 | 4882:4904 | 1.33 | 5.7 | 5.14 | 5.55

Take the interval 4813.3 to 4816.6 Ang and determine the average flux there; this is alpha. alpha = 6.06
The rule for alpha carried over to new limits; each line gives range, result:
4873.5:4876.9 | 5.24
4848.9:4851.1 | 5.6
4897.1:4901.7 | 5.78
